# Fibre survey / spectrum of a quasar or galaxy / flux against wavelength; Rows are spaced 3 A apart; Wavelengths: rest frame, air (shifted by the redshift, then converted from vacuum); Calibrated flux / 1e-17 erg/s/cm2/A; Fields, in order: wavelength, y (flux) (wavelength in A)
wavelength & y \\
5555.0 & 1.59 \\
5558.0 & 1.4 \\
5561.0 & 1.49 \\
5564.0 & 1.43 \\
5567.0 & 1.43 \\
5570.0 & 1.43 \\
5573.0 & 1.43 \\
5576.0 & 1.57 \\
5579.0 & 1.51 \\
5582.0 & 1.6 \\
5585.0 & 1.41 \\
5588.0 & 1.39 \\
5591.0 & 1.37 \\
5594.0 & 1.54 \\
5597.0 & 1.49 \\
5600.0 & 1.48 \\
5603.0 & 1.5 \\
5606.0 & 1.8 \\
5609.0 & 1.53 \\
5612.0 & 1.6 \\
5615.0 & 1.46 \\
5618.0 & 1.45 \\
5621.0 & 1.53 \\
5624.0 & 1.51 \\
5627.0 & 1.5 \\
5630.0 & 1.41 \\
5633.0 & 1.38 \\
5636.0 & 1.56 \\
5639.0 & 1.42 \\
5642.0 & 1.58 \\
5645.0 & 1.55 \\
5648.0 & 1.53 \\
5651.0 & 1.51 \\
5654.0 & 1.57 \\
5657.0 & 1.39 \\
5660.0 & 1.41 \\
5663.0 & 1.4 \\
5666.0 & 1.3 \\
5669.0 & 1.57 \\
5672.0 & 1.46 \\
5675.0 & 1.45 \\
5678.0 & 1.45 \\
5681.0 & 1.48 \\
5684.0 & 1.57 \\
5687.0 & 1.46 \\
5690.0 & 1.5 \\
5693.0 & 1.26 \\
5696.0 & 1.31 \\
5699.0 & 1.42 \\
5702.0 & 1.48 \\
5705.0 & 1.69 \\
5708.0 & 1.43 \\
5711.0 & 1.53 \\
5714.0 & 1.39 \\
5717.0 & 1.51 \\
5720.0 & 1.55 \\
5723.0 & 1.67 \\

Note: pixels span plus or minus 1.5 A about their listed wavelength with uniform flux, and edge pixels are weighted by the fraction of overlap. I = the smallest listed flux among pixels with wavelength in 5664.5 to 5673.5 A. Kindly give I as 1.3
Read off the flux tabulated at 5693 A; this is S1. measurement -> 1.26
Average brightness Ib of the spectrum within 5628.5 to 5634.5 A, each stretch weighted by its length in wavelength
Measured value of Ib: 1.39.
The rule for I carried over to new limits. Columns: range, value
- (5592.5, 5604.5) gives 1.48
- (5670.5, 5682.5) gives 1.45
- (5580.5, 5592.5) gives 1.37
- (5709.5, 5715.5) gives 1.39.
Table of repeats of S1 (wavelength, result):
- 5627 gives 1.5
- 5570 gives 1.43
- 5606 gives 1.8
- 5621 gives 1.53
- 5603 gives 1.5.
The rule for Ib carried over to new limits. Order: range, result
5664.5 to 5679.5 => 1.45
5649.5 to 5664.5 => 1.46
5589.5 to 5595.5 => 1.46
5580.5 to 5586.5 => 1.51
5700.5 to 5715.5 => 1.5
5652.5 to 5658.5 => 1.48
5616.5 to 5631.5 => 1.48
